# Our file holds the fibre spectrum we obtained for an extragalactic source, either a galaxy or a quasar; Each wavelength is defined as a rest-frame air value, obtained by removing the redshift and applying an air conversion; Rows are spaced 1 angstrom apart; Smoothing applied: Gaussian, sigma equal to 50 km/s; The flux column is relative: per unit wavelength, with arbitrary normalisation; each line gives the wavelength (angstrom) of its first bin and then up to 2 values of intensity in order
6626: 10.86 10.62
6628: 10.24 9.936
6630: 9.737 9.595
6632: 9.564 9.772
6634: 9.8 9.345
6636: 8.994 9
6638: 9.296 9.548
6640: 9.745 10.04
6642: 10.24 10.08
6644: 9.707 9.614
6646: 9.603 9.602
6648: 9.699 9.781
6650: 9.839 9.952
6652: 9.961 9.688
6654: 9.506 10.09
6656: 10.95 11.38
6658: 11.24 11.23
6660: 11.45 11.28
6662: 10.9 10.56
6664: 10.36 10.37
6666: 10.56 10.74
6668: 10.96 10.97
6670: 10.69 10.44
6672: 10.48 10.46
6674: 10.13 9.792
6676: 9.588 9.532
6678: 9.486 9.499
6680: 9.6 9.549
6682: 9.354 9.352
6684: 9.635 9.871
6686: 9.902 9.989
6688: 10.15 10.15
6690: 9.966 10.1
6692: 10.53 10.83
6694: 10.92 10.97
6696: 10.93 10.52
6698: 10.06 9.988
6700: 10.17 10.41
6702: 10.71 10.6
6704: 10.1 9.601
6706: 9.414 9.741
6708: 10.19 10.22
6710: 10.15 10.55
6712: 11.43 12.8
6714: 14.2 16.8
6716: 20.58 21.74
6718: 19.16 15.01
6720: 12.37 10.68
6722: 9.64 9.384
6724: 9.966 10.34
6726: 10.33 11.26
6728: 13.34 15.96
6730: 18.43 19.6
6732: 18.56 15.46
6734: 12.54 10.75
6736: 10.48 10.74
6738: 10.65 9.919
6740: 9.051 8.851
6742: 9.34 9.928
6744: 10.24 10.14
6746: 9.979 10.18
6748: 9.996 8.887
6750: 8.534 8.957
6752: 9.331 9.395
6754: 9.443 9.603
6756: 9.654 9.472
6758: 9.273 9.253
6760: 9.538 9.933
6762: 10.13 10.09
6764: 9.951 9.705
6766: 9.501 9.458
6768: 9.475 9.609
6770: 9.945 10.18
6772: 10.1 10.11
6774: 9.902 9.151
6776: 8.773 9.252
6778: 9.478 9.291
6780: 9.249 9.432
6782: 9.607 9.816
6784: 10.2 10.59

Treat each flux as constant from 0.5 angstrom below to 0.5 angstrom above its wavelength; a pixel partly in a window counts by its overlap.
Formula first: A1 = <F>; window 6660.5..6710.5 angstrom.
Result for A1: 10.2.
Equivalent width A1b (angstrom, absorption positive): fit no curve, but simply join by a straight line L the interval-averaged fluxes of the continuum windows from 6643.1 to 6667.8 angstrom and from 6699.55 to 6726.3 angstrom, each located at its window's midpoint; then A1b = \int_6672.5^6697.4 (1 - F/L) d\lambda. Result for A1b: 2.7 angstrom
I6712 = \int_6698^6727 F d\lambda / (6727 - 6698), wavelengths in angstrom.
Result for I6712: 12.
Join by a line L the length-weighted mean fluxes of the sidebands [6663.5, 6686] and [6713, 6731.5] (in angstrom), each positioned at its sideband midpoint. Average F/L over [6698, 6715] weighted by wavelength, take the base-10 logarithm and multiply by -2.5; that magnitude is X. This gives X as 0.20 mag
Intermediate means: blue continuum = 10.1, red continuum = 14.3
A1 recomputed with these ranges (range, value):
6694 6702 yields 10.5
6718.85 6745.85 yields 11.9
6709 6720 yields 14.9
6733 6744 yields 10.5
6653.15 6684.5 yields 10.3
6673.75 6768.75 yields 11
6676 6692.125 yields 9.77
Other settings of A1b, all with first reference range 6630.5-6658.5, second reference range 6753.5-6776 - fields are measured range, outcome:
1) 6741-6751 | 0.10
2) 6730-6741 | -3.54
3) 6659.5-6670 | -1.06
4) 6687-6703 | -1.05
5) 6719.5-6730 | -2.08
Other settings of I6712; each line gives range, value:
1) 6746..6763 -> 9.51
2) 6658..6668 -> 10.9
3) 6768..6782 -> 9.57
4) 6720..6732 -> 12.9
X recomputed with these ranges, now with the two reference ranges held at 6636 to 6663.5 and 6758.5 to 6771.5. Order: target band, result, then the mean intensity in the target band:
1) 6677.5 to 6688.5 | 0.04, 9.67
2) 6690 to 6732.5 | -0.23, 12.3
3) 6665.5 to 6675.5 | -0.05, 10.5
